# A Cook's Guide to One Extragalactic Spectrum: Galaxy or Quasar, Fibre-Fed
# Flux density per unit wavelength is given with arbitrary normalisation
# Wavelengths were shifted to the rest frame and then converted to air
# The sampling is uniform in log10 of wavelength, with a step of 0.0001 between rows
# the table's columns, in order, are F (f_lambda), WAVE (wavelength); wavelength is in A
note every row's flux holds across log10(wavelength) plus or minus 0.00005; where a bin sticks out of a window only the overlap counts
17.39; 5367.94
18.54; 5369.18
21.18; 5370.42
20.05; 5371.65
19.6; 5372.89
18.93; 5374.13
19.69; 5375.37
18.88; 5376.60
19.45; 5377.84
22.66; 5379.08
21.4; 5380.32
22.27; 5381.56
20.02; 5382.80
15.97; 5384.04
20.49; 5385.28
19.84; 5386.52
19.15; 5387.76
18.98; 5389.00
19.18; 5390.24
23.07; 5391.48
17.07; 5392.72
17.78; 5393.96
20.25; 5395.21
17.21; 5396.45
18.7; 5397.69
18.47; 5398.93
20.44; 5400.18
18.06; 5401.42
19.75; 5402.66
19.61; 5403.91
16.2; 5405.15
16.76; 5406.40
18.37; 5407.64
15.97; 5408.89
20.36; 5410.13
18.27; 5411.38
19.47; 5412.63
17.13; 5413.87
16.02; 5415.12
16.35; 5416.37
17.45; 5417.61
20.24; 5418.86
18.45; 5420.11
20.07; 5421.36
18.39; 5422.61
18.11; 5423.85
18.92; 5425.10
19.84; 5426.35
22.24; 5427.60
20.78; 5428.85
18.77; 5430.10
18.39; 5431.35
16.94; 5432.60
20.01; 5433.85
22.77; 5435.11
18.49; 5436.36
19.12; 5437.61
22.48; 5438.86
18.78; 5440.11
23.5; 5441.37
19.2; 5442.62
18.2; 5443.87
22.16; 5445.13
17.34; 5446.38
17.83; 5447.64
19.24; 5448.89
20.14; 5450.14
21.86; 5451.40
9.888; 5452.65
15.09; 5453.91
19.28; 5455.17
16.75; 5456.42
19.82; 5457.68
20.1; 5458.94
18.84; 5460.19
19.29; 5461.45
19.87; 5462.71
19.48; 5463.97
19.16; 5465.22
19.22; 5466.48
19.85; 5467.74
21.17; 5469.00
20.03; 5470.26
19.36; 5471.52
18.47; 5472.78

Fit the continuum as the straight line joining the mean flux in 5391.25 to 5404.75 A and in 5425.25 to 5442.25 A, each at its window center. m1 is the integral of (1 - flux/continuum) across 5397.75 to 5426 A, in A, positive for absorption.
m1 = 1.6 A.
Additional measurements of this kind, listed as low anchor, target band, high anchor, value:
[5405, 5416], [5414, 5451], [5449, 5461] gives -3.0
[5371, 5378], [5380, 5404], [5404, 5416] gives -1.0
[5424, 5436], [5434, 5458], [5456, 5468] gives 0.6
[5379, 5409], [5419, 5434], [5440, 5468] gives -0.2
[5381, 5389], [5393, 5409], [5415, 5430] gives 0.8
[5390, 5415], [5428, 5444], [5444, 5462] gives -1.3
